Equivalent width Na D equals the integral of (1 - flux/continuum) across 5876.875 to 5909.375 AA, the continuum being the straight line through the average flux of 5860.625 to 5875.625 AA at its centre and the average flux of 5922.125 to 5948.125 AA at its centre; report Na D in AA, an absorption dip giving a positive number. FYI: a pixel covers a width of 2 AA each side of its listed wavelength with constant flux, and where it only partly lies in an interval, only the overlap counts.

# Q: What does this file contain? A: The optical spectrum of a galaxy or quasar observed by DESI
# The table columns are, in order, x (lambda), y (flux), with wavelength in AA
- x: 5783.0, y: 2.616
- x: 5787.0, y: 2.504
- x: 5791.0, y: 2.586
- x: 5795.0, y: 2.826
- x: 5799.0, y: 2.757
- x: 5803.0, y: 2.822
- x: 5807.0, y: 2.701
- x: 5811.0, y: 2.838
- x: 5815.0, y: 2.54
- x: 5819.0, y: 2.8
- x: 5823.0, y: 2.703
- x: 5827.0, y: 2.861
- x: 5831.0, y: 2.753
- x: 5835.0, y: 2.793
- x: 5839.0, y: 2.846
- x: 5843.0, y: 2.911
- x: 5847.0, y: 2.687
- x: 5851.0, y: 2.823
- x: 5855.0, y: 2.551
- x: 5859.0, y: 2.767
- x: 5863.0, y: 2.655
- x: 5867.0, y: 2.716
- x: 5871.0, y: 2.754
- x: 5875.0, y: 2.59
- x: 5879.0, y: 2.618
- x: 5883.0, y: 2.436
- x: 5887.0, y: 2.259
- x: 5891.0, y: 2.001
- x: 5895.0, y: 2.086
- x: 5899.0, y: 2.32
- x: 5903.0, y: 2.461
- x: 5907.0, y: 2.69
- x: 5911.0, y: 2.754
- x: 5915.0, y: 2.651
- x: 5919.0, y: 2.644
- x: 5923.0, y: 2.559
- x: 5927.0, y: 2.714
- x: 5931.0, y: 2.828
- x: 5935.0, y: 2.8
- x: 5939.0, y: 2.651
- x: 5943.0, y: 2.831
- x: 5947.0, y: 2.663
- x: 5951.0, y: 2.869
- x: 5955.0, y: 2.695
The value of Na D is 4.1 AA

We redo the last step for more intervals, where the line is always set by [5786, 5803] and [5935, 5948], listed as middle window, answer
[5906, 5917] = 0.1 AA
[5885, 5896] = 2.4 AA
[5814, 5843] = -0.8 AA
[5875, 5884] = 0.5 AA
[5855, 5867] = 0.1 AA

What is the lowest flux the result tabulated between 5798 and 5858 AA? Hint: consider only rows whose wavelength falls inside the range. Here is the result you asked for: 2.54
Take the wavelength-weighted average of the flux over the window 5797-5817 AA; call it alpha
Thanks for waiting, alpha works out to 2.73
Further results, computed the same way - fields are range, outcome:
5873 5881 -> 2.6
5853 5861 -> 2.66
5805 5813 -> 2.77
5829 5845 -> 2.83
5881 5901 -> 2.22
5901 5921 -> 2.64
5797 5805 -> 2.79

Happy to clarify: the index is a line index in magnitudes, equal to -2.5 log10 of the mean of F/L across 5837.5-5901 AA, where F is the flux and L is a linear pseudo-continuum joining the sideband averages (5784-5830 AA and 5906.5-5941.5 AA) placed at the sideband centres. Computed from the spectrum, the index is 0.06 mag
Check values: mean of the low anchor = 2.72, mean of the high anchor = 2.7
